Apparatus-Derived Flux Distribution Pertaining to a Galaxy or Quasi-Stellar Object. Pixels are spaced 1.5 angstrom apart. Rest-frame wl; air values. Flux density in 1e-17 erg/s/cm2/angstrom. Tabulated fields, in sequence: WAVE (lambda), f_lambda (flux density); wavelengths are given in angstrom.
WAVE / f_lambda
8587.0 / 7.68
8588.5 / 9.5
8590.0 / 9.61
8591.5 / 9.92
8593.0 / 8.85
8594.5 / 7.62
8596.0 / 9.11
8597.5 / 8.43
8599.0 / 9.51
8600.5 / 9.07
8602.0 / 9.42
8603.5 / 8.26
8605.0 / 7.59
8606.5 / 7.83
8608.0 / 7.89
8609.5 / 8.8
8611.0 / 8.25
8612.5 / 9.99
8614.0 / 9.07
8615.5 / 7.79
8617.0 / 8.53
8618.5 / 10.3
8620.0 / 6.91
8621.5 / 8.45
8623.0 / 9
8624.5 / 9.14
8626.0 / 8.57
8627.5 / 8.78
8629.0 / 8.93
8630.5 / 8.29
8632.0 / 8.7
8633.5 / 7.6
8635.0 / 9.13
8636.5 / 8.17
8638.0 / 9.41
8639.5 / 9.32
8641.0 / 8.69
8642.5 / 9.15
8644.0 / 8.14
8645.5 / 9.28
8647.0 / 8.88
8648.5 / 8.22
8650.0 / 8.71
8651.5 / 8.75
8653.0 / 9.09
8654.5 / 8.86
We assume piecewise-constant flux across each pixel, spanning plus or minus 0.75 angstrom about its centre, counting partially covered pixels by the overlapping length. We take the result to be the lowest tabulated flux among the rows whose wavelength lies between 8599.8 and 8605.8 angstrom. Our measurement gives 7.59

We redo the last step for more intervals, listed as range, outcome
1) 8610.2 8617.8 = 7.79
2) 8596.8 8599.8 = 8.43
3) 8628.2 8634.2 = 7.6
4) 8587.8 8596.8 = 7.62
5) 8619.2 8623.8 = 6.91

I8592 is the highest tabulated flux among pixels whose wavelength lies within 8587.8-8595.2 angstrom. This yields 9.92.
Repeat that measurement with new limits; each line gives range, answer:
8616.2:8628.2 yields 10.3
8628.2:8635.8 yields 9.13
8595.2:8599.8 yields 9.51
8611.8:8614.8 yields 9.99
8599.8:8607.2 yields 9.42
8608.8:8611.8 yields 8.8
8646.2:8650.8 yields 8.88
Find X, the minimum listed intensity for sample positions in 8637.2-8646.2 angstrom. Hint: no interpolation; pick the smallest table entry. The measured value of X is 8.14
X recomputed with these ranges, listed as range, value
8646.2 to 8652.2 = 8.22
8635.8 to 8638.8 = 8.17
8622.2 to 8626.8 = 8.57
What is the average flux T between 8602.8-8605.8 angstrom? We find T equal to 7.92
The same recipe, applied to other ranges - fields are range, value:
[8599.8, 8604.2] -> 8.92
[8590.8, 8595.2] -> 8.8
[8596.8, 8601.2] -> 9.01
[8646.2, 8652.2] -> 8.64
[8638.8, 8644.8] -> 8.82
